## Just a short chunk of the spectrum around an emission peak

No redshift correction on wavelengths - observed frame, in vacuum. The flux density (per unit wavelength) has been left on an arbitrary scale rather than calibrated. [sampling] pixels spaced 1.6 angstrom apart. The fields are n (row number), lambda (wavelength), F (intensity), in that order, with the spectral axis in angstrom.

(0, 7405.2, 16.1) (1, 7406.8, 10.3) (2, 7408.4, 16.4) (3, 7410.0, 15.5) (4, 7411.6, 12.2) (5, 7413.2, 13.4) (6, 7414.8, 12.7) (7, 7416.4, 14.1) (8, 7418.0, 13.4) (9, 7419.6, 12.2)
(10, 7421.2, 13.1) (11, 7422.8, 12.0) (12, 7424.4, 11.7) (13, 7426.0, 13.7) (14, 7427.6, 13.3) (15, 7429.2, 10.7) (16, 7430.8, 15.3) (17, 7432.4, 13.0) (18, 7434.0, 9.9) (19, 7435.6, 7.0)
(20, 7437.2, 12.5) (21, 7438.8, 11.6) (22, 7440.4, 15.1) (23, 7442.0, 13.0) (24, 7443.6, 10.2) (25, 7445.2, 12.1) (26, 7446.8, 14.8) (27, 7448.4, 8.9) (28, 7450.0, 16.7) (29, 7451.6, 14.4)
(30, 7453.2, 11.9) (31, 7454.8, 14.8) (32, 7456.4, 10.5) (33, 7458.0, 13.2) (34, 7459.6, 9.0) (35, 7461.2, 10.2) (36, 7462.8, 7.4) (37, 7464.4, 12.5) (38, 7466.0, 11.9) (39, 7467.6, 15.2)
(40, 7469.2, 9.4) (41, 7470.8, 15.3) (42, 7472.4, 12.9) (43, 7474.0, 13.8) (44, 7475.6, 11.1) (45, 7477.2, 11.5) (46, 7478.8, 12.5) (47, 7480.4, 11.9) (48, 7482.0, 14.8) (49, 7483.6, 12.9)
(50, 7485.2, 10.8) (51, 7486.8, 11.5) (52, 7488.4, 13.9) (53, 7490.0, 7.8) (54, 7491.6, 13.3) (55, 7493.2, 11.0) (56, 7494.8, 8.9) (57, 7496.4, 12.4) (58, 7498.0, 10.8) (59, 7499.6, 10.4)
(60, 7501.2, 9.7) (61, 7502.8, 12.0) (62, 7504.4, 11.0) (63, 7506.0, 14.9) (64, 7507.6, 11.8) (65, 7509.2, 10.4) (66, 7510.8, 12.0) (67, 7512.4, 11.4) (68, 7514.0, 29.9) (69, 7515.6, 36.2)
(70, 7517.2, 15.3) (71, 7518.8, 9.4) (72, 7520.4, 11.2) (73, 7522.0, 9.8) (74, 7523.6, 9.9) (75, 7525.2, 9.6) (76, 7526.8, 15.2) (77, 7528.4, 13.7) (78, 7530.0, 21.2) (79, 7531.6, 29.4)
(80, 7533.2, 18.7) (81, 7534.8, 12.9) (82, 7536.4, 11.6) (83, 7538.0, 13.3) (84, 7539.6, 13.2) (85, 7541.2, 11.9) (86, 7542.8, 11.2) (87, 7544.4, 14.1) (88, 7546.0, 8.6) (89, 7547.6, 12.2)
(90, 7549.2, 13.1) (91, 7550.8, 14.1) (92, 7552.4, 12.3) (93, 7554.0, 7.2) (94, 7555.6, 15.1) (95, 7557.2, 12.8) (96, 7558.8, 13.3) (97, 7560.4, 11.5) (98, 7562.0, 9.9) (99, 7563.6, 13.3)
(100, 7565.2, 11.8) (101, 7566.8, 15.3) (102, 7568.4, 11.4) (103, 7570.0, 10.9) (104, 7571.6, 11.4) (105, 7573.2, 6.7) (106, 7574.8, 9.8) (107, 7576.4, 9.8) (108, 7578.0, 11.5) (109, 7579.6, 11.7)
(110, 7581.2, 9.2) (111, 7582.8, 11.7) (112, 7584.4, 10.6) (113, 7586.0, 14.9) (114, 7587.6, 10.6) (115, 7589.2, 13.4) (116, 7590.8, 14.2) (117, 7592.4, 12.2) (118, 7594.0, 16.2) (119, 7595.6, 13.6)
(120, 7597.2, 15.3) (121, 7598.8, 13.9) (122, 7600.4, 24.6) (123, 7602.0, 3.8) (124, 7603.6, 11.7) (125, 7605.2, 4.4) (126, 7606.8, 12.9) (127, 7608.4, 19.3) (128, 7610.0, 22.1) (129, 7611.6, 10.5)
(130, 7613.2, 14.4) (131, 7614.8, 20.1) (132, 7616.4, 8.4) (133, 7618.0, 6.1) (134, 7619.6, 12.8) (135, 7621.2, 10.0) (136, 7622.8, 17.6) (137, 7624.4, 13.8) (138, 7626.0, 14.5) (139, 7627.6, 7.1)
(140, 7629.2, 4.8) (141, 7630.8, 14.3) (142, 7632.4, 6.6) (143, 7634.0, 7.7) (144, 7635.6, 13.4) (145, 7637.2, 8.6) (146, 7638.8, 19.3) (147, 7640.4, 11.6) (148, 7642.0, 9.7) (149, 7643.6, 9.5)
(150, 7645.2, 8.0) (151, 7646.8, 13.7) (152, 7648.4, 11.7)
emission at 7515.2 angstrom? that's [S II] 6716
